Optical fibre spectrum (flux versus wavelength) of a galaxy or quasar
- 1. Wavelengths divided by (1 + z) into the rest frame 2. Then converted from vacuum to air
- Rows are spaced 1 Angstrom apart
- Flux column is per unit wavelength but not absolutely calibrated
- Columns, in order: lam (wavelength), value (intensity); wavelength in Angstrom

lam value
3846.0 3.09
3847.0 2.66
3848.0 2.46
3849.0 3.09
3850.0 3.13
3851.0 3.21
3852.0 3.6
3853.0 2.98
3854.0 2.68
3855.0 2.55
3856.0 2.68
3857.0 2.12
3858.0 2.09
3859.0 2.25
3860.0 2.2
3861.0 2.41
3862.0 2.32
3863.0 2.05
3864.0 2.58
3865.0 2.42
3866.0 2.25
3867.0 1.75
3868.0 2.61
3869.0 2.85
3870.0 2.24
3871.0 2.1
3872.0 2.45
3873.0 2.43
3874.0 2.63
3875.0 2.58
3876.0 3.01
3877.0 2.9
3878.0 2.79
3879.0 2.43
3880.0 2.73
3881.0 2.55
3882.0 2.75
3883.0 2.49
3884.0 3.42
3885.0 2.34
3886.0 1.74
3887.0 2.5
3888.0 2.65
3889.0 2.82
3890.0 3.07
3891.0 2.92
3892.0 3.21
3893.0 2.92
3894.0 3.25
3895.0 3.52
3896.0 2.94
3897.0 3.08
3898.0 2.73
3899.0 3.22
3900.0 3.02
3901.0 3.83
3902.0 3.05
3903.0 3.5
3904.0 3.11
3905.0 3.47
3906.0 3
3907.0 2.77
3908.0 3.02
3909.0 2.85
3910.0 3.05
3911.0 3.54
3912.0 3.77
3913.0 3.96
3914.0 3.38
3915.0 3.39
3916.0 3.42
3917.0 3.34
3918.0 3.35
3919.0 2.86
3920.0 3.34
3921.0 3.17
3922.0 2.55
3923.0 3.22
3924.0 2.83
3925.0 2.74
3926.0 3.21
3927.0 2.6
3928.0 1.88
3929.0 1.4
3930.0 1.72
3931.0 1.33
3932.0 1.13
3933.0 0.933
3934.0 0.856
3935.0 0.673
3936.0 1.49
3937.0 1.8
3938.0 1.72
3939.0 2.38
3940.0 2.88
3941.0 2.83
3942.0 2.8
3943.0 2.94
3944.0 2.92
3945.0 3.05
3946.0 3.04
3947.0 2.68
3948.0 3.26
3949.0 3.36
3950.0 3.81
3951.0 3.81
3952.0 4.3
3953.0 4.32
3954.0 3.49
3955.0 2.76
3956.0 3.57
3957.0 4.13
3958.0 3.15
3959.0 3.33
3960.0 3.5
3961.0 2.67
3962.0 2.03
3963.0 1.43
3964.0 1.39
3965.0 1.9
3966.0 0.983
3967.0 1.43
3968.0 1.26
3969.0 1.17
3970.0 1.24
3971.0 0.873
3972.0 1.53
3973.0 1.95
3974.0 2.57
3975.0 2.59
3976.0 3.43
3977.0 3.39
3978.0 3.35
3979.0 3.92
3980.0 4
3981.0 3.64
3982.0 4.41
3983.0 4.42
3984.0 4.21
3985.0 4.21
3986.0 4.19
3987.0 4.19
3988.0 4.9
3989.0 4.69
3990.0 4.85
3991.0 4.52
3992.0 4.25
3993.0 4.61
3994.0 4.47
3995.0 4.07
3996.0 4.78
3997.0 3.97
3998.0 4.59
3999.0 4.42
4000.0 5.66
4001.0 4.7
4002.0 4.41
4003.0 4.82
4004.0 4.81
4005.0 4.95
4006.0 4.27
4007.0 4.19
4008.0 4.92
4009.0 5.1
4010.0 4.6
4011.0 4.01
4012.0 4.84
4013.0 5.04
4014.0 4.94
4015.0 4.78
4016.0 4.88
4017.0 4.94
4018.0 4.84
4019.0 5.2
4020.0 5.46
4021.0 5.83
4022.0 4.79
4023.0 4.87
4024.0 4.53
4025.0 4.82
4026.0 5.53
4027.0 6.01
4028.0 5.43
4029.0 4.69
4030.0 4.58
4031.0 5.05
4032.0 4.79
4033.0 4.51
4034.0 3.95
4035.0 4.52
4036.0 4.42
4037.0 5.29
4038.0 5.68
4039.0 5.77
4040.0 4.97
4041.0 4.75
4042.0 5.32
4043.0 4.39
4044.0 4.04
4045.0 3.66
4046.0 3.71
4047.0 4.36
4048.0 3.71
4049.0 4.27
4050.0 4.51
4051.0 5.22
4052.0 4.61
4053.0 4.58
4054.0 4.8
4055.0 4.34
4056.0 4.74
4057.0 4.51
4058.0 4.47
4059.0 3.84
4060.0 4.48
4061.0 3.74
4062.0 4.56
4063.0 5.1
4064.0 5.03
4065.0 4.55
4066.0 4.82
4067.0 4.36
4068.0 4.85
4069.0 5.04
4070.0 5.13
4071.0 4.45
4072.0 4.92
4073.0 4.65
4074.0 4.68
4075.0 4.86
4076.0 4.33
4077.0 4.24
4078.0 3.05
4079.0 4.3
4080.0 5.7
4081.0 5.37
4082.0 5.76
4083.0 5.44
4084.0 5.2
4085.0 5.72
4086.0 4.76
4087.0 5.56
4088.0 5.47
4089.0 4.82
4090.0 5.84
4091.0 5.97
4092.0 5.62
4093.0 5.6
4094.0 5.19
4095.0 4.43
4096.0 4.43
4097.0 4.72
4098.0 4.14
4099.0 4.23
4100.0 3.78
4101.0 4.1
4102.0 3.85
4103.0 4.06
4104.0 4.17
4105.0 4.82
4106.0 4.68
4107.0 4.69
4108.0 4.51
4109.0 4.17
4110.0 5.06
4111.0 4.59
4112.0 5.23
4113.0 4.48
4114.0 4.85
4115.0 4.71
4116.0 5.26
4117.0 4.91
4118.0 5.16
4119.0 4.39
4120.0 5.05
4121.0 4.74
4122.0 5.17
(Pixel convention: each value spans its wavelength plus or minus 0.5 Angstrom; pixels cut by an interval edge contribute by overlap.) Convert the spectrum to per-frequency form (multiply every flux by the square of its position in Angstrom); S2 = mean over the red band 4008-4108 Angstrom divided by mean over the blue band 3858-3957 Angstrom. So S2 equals 1.86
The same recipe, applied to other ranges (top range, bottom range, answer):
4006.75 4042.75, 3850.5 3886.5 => 2.11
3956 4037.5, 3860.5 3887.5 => 1.72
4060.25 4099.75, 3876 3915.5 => 1.77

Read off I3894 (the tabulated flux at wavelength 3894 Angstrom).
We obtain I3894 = 3.25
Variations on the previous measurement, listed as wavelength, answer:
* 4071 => 4.45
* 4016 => 4.88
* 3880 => 2.73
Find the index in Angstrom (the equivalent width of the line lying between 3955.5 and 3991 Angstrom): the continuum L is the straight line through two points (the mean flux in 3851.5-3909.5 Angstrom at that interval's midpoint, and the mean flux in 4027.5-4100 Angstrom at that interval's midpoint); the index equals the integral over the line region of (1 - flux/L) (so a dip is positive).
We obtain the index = 7.2 Angstrom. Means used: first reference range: 2.73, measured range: 3.01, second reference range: 4.75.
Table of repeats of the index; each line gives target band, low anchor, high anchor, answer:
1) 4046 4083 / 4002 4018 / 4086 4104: 1.3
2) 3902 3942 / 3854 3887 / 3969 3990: 3.2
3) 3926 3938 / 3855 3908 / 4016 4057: 6.6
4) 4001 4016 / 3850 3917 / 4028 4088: -1.9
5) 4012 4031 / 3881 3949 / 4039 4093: -4.1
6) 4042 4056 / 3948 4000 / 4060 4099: 0.2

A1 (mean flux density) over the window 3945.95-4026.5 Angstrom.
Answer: 3.84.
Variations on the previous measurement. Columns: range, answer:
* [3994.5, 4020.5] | 4.74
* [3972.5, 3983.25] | 3.4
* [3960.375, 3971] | 1.54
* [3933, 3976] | 2.47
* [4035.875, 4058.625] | 4.61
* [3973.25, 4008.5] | 4.25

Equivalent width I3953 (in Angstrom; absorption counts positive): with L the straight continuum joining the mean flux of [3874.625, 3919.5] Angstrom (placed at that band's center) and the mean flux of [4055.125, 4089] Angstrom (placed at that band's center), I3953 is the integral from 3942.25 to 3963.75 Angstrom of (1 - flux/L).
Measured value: 2.4 Angstrom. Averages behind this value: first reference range 3.03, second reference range 4.77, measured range 3.19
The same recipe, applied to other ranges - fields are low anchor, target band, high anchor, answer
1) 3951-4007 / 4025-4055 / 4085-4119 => -4.2 Angstrom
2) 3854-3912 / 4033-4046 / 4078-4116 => -1.2 Angstrom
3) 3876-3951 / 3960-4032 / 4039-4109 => -3.6 Angstrom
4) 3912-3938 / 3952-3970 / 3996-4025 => 4.6 Angstrom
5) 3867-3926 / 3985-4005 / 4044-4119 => -3.6 Angstrom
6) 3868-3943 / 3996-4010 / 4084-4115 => -3.4 Angstrom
